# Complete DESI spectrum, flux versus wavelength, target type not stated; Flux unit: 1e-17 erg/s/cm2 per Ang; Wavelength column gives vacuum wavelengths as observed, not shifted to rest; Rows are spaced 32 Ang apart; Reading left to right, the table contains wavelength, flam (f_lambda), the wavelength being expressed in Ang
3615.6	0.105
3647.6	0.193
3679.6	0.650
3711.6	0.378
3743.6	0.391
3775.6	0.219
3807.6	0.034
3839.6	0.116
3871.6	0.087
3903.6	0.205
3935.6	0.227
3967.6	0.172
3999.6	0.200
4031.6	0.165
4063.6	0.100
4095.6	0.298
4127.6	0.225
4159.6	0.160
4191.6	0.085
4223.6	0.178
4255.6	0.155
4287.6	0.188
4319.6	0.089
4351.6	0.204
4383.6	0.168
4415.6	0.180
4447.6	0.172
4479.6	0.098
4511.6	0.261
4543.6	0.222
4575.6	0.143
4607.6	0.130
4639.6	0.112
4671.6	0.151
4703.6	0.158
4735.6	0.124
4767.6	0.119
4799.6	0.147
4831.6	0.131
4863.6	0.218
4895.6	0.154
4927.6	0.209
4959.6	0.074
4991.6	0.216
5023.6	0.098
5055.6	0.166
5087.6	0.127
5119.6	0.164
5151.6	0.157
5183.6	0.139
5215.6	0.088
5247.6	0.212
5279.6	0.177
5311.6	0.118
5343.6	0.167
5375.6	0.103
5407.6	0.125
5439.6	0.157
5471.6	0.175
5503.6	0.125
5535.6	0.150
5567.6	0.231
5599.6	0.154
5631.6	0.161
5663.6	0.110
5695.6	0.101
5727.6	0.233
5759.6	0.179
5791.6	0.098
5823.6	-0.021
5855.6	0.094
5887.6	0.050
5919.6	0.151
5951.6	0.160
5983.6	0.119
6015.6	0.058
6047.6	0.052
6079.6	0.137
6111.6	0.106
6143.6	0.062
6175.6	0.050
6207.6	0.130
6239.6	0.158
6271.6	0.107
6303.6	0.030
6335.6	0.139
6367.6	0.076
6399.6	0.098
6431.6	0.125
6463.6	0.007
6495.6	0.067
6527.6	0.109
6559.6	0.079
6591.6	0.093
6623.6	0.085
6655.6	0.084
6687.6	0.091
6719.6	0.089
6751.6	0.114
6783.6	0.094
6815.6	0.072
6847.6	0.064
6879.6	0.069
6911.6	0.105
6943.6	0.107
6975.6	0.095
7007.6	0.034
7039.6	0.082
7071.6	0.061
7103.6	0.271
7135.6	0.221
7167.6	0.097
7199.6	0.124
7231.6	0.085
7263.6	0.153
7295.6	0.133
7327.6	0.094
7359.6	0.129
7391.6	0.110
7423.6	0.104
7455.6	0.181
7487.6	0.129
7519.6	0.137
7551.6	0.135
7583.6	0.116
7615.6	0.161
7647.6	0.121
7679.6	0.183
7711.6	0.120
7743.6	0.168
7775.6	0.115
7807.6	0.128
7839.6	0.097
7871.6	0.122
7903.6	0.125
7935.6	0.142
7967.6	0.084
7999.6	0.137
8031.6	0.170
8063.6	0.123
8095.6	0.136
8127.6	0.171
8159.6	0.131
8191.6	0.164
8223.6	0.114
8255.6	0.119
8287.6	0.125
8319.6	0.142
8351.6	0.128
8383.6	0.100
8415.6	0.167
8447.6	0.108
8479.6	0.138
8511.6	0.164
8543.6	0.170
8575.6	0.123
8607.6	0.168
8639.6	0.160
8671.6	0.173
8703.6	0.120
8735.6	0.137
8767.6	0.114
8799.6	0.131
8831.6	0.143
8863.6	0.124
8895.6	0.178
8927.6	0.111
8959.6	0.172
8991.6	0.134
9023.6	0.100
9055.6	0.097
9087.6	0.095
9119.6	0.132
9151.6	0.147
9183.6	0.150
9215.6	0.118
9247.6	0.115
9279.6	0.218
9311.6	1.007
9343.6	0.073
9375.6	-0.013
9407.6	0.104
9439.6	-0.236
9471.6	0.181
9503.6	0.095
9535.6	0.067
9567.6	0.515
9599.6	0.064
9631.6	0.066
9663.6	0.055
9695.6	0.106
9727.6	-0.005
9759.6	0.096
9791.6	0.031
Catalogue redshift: 0.91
